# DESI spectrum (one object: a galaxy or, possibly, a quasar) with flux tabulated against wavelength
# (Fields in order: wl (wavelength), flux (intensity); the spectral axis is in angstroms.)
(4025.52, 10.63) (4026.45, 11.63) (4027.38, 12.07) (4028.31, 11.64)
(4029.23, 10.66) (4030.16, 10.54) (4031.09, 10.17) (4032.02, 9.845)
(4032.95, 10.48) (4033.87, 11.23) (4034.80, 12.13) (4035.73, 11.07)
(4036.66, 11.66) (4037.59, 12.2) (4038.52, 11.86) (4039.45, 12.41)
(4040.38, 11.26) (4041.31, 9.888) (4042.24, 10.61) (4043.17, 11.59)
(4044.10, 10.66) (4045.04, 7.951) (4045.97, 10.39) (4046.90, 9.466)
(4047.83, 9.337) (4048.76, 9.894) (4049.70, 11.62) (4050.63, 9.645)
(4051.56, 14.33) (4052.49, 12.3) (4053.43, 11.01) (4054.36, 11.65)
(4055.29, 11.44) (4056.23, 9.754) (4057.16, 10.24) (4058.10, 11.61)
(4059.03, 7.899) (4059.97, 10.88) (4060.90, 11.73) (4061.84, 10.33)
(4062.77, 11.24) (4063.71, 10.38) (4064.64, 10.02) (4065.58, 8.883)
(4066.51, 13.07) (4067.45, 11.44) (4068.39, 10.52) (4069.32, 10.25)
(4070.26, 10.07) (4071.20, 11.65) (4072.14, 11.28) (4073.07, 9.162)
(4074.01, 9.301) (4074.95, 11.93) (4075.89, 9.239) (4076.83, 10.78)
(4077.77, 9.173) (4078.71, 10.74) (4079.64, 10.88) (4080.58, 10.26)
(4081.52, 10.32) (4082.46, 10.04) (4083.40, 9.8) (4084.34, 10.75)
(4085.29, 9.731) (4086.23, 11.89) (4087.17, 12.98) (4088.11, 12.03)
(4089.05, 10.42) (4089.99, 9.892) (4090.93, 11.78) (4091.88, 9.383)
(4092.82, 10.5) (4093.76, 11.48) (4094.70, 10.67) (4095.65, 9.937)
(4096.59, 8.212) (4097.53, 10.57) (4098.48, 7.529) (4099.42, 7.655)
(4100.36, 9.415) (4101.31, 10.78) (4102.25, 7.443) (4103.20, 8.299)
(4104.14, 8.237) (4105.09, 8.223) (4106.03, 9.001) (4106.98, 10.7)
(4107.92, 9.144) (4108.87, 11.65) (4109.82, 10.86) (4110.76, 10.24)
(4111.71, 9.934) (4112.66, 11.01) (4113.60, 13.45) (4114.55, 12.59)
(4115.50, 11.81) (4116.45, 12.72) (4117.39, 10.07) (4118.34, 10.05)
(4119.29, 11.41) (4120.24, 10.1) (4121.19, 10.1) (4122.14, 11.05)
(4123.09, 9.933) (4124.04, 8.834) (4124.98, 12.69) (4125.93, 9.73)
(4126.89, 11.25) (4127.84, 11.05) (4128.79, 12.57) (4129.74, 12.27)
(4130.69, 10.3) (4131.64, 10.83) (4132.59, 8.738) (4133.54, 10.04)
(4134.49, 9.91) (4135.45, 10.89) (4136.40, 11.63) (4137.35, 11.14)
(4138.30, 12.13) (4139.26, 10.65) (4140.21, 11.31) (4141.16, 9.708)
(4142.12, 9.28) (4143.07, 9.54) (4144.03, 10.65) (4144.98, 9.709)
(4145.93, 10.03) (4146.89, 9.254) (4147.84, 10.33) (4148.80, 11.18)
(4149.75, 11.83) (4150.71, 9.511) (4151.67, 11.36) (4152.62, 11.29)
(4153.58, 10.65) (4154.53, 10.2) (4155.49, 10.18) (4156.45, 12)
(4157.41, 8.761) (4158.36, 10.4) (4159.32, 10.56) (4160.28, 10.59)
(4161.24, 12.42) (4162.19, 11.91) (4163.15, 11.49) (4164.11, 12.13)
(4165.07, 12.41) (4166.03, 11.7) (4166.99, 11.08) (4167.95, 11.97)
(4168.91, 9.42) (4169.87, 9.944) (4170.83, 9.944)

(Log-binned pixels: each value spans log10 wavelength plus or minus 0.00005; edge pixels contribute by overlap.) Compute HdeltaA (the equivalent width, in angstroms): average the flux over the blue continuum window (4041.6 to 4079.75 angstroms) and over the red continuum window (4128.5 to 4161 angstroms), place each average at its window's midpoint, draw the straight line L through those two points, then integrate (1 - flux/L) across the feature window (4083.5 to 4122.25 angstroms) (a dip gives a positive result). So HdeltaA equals 0.9 angstroms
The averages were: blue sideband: 10.6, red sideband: 10.6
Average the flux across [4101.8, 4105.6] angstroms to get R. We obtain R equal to 8.06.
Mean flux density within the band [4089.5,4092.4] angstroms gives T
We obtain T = 10.3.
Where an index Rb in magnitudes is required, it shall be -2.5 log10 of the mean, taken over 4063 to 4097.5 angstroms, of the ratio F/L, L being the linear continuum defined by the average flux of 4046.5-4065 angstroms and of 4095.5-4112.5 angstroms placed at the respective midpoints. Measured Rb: -0.053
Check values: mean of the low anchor 10.7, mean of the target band 10.5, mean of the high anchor 9.34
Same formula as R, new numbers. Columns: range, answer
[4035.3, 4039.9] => 11.8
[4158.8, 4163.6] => 11.4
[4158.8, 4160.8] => 10.6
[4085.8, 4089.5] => 11.8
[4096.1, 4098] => 9.43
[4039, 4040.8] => 11.8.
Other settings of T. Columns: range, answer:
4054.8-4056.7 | 10.6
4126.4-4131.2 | 11.5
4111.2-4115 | 11.7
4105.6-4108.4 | 9.62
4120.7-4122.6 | 10.6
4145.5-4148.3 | 9.86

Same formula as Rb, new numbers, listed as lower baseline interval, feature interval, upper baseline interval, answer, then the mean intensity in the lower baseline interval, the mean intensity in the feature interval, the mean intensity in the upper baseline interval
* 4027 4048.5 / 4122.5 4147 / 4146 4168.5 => 0.039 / 10.8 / 10.6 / 11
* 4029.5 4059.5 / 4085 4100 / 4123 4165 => 0.049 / 10.8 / 10.3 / 10.7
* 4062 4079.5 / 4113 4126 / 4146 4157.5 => -0.053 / 10.5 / 11.1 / 10.6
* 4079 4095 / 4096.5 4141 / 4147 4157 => 0.037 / 10.8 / 10.4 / 10.8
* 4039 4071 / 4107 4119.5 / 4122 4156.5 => -0.048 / 10.7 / 11.1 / 10.6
